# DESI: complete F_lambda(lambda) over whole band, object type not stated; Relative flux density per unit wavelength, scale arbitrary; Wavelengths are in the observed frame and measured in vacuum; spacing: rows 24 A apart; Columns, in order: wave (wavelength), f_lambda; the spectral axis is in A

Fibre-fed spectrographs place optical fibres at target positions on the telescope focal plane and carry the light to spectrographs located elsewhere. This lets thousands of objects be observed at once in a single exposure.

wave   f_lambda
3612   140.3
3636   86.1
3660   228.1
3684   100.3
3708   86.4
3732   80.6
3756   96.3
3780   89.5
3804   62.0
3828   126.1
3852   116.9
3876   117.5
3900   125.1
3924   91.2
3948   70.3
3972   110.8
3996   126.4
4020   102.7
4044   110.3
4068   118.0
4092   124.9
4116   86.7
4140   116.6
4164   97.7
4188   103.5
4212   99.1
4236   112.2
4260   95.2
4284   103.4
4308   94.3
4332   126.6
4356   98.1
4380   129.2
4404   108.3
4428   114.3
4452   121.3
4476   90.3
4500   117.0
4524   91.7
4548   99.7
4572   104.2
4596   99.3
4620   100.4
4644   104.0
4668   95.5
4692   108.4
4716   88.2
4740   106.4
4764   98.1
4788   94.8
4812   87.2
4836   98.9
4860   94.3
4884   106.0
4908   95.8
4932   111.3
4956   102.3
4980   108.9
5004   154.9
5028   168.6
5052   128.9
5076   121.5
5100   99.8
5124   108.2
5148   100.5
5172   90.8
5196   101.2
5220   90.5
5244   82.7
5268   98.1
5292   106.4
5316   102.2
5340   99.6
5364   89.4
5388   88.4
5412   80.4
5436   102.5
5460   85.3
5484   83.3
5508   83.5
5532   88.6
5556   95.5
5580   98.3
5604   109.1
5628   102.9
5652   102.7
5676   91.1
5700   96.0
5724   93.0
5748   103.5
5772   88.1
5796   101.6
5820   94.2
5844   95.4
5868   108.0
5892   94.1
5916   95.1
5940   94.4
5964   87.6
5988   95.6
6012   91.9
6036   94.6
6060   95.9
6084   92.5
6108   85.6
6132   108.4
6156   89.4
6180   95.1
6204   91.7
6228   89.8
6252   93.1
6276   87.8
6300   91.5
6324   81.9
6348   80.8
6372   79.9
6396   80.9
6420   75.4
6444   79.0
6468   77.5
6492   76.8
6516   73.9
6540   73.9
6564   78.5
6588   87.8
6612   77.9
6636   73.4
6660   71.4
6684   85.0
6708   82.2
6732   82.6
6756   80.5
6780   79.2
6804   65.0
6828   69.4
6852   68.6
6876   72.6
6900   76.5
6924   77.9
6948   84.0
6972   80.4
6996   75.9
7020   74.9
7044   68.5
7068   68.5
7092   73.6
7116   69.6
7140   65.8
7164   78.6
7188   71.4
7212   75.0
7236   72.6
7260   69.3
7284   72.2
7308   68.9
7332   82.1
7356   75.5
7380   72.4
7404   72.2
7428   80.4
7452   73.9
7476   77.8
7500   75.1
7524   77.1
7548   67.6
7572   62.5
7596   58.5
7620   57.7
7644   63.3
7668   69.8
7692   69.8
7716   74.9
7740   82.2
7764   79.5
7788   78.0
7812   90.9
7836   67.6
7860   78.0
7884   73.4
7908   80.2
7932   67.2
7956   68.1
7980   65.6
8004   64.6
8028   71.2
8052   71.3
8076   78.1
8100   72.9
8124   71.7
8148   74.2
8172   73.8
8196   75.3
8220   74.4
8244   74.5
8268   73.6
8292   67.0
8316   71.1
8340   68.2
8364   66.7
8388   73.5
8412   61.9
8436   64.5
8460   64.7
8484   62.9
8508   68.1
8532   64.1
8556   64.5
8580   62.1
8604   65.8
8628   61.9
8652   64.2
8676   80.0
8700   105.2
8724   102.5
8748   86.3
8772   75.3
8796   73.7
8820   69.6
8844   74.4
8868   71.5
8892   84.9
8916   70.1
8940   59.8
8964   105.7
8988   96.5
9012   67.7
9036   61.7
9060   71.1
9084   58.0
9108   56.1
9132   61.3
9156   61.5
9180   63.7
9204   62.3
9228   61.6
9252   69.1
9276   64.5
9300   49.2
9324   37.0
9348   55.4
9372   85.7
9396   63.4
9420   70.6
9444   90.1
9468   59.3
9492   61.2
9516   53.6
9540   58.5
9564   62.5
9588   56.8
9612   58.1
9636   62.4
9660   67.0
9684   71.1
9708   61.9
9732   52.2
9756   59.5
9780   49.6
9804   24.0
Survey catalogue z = 0.79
